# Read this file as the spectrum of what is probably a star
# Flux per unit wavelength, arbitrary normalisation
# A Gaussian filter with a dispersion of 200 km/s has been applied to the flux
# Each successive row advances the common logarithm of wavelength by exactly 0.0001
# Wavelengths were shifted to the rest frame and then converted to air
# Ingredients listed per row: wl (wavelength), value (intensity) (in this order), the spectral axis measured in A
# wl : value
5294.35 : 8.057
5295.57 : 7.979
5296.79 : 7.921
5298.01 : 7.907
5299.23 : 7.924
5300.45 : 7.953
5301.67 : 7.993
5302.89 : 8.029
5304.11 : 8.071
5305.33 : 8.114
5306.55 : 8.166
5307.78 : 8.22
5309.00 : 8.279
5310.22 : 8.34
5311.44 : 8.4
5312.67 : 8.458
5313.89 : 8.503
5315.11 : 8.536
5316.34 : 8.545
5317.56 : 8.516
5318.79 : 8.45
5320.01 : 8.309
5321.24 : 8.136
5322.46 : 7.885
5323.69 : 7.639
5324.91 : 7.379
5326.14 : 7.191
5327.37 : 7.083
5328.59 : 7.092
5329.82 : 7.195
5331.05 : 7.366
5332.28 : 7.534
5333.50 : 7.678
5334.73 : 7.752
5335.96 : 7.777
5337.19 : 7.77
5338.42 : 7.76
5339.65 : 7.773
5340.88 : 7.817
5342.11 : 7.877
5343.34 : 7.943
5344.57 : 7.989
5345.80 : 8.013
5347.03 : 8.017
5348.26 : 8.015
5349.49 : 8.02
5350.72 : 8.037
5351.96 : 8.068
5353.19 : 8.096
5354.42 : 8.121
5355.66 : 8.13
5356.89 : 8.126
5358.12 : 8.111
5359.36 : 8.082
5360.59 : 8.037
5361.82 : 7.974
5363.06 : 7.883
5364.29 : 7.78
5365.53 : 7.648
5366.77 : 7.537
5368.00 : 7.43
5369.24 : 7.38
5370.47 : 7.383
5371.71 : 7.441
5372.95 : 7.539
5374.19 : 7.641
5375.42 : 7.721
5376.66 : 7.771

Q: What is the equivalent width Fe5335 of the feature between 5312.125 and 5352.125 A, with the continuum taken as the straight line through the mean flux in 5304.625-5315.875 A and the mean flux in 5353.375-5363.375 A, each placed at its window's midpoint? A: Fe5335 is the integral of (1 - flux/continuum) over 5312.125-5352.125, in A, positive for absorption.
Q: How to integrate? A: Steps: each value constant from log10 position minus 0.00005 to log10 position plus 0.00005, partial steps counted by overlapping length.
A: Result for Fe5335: 1.6 A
